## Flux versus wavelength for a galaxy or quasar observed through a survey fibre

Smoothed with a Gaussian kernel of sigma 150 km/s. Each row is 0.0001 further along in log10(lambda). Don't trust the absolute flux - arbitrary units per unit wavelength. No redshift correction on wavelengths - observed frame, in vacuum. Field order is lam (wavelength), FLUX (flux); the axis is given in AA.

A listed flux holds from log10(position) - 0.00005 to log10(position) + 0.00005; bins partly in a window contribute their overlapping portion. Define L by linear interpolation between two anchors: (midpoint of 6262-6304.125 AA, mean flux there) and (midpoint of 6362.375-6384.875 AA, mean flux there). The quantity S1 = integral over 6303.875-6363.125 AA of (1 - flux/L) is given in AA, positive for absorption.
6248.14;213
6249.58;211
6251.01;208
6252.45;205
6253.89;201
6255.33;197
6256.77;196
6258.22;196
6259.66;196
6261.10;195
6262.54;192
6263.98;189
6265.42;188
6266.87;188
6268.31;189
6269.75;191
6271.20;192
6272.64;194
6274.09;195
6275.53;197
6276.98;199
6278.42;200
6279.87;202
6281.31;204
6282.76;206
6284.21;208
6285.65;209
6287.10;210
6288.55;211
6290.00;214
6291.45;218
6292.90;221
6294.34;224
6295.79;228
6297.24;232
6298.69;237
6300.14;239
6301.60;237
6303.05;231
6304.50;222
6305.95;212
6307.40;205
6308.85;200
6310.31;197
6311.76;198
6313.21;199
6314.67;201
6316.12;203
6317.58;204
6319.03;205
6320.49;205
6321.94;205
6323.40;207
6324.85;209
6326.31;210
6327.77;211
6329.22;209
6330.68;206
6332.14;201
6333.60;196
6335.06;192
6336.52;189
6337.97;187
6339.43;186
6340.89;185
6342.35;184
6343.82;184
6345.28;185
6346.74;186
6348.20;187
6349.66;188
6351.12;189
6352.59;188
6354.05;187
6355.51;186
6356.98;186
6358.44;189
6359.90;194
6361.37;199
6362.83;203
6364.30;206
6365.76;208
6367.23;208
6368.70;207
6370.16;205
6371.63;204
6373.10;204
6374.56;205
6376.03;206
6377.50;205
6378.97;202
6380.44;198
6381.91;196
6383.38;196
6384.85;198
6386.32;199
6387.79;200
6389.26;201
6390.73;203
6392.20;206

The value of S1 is 2.5 AA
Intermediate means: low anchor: 209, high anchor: 203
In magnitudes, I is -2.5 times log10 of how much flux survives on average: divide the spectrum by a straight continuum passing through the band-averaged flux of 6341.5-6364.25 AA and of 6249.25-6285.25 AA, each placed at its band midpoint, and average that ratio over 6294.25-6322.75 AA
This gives -0.11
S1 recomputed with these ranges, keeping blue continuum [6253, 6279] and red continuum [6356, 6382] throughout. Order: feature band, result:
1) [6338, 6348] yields 0.7 AA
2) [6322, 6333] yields -0.5 AA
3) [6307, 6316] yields -0.1 AA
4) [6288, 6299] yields -1.5 AA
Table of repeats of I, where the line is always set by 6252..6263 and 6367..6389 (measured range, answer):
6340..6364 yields 0.07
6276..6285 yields -0.03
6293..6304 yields -0.17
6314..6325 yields -0.03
